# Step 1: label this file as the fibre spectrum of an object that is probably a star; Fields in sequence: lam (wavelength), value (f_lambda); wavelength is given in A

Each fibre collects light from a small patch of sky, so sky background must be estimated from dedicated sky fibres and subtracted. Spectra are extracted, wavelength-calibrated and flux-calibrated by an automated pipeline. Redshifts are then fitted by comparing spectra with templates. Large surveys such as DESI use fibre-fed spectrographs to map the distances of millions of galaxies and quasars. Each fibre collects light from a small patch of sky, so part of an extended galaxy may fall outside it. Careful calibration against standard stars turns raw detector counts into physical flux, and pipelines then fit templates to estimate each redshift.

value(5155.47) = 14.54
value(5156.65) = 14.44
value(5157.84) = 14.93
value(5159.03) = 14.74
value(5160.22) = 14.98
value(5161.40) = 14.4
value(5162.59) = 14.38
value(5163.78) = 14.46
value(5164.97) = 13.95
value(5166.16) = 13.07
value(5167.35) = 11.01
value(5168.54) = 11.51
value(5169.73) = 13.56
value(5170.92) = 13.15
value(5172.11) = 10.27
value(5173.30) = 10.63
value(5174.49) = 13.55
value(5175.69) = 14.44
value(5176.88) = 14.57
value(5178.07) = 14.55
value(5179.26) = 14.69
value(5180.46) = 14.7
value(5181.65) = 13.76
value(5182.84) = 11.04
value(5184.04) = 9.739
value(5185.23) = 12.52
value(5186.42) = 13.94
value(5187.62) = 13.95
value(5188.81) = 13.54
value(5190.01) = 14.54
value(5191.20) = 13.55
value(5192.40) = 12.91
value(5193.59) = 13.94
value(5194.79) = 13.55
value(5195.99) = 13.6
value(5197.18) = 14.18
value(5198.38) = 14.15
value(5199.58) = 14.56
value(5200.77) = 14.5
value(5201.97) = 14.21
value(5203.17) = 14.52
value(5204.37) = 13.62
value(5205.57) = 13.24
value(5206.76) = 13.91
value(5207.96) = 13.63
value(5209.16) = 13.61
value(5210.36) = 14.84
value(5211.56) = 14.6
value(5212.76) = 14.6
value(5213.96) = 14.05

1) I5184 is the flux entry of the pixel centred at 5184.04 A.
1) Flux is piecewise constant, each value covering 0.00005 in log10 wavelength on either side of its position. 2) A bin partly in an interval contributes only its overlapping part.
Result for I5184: 9.739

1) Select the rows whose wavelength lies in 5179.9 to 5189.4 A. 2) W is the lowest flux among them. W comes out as 9.739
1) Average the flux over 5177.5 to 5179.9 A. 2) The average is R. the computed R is 14.6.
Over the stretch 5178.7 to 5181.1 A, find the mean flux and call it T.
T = 14.7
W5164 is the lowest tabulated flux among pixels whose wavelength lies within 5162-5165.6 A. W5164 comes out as 13.95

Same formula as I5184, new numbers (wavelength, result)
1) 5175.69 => 14.44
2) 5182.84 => 11.04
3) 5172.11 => 10.27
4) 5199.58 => 14.56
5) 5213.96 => 14.05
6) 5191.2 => 13.55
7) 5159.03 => 14.74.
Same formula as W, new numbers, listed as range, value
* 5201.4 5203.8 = 14.21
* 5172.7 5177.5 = 10.63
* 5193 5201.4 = 13.55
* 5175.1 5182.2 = 13.76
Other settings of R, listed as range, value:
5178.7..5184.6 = 12.8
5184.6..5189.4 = 13.5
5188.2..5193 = 13.7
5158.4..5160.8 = 14.8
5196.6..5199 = 14.1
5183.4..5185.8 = 11.1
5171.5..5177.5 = 12.7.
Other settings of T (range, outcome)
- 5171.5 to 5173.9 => 10.5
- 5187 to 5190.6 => 14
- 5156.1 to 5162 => 14.7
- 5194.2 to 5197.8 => 13.8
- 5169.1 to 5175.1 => 12.2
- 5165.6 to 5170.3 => 12.3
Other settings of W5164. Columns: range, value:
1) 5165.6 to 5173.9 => 10.27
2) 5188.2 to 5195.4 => 12.91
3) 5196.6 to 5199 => 14.15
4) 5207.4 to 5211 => 13.61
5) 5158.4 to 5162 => 14.4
